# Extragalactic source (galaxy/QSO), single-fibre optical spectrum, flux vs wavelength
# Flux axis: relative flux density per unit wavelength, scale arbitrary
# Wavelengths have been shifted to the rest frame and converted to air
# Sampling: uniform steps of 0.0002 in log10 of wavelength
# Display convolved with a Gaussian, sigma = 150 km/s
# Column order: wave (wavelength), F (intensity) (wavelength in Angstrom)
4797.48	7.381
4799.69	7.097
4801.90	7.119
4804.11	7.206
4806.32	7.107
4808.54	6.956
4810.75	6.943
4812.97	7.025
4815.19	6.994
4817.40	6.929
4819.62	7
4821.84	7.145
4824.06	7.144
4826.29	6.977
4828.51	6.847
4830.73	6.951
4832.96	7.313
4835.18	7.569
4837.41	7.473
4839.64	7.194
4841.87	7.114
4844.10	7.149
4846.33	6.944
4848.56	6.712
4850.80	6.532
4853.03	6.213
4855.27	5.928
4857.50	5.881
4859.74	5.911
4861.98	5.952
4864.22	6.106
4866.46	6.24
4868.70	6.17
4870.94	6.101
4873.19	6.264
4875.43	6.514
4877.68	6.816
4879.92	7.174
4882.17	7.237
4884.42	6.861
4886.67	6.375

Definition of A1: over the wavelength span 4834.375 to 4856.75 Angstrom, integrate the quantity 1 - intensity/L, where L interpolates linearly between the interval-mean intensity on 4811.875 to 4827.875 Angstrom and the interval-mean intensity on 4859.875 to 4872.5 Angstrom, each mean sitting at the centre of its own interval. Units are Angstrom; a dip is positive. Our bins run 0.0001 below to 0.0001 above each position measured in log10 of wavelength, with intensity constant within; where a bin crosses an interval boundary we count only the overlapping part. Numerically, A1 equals -1.2 Angstrom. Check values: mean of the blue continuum 7.03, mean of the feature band 6.86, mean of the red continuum 6.1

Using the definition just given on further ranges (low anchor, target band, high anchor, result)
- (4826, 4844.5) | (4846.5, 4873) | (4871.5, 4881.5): 2.69 Angstrom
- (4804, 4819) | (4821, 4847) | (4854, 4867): -2.45 Angstrom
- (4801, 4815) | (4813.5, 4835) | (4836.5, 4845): 0.25 Angstrom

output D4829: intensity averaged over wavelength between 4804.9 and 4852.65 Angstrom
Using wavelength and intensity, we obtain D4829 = 7.04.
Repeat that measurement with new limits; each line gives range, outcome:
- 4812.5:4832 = 7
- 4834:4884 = 6.6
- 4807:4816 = 6.98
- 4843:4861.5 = 6.39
